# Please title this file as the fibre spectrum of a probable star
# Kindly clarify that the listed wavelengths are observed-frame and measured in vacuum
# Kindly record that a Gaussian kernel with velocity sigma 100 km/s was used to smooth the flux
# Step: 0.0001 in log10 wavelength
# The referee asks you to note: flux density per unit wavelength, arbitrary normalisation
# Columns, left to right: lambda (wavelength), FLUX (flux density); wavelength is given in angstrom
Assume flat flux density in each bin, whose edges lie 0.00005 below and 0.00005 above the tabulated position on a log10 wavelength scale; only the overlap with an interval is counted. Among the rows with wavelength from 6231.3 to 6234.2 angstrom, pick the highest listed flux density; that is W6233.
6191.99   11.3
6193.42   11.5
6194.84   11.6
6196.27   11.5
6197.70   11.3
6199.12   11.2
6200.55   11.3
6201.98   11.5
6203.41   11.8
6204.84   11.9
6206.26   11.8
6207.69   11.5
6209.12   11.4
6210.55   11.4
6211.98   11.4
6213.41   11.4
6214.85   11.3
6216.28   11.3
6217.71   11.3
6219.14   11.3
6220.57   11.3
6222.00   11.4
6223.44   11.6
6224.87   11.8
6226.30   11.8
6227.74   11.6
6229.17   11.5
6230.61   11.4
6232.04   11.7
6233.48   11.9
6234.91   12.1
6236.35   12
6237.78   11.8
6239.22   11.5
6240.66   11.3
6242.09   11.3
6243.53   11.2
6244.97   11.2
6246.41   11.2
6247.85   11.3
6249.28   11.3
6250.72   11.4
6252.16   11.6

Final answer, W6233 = 11.9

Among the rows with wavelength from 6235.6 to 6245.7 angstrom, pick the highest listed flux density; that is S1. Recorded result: 12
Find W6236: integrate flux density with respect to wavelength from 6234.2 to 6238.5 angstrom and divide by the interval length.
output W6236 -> 12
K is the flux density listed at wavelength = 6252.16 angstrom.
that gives 11.6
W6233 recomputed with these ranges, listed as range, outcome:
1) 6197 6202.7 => 11.5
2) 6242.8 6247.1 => 11.2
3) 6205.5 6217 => 11.8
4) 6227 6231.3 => 11.6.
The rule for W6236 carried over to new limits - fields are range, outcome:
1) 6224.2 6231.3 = 11.6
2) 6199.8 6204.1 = 11.5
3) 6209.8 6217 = 11.4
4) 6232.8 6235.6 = 12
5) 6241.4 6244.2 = 11.2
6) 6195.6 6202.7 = 11.4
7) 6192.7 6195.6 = 11.5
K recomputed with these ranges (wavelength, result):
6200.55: 11.3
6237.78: 11.8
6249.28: 11.3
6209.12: 11.4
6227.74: 11.6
